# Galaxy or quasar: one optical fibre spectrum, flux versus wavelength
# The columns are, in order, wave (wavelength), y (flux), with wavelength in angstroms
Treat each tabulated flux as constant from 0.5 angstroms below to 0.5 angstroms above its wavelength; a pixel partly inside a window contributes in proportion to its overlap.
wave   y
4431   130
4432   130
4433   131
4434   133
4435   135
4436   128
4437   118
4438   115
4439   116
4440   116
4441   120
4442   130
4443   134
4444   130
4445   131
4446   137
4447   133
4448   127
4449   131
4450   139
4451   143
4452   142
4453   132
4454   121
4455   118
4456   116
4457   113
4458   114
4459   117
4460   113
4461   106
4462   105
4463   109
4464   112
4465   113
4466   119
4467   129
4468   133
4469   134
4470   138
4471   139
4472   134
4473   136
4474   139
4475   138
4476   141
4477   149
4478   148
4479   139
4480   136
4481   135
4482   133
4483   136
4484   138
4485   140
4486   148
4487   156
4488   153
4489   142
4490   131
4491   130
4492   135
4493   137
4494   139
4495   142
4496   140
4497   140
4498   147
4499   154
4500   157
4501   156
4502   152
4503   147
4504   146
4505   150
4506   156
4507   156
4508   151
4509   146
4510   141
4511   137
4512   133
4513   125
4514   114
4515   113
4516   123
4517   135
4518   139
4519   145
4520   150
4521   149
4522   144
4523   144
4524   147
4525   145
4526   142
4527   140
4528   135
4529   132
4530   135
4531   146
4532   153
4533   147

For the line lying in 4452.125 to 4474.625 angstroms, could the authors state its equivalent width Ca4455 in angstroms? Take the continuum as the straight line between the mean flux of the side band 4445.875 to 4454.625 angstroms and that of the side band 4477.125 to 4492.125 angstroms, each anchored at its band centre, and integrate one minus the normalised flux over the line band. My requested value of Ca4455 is 2.23 angstroms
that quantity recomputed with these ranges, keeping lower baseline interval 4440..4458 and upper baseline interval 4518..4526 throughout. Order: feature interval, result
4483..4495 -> -0.2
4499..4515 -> -0.2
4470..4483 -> -0.4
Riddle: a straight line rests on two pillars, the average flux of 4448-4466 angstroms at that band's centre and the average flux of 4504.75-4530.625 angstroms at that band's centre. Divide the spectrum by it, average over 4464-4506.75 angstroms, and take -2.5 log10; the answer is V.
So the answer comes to -0.09 mag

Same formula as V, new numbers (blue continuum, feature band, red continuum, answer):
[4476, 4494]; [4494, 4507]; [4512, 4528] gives -0.08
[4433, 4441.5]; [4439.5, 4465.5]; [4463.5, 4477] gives 0.03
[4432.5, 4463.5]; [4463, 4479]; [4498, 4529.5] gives -0.02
